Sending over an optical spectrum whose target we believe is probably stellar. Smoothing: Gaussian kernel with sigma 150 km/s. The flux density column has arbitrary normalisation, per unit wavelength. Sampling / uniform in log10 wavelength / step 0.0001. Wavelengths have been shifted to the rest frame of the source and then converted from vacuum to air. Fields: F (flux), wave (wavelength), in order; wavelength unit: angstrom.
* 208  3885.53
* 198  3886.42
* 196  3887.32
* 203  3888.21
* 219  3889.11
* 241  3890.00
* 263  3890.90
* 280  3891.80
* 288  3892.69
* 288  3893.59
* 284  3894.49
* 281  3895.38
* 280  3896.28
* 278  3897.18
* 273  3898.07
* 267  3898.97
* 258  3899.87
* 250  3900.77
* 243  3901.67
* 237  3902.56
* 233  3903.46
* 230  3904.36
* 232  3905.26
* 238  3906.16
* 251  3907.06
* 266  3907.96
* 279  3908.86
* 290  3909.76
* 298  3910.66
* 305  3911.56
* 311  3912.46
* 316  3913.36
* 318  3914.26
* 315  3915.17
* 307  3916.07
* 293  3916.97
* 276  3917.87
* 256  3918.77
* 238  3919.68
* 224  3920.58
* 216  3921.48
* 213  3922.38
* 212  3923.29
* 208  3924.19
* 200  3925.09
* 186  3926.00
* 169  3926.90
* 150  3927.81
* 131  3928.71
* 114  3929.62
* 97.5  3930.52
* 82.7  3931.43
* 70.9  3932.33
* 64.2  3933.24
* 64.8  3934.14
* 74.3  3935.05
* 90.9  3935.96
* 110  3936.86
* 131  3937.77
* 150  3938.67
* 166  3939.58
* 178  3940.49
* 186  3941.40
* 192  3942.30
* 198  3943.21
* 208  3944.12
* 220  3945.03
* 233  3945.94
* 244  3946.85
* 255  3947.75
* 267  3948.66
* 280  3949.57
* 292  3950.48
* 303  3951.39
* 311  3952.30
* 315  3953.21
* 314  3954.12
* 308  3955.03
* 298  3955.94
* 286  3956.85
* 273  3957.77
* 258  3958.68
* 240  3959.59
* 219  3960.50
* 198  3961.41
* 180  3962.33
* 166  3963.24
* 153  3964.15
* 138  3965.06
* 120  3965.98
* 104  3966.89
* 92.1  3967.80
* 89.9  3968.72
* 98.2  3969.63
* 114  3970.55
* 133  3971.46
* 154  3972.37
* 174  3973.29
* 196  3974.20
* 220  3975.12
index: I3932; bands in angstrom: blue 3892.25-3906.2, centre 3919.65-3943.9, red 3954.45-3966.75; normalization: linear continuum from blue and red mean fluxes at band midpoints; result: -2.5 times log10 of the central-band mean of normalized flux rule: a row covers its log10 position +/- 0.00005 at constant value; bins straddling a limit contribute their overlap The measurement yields 0.49 mag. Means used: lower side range 261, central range 152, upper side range 216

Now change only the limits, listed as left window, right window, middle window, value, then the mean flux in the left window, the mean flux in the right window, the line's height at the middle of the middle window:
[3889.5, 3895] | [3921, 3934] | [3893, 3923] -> -0.24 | 274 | 149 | 218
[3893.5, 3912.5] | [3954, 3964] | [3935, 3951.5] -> 0.24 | 266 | 244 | 250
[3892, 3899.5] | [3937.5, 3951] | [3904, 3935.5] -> 0.17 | 280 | 215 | 248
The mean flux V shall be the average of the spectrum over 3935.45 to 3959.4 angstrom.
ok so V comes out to 233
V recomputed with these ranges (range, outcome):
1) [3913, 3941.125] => 181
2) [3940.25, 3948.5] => 216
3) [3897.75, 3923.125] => 265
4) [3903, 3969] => 212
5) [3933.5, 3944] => 141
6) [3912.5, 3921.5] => 280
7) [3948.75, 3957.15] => 300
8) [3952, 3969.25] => 212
